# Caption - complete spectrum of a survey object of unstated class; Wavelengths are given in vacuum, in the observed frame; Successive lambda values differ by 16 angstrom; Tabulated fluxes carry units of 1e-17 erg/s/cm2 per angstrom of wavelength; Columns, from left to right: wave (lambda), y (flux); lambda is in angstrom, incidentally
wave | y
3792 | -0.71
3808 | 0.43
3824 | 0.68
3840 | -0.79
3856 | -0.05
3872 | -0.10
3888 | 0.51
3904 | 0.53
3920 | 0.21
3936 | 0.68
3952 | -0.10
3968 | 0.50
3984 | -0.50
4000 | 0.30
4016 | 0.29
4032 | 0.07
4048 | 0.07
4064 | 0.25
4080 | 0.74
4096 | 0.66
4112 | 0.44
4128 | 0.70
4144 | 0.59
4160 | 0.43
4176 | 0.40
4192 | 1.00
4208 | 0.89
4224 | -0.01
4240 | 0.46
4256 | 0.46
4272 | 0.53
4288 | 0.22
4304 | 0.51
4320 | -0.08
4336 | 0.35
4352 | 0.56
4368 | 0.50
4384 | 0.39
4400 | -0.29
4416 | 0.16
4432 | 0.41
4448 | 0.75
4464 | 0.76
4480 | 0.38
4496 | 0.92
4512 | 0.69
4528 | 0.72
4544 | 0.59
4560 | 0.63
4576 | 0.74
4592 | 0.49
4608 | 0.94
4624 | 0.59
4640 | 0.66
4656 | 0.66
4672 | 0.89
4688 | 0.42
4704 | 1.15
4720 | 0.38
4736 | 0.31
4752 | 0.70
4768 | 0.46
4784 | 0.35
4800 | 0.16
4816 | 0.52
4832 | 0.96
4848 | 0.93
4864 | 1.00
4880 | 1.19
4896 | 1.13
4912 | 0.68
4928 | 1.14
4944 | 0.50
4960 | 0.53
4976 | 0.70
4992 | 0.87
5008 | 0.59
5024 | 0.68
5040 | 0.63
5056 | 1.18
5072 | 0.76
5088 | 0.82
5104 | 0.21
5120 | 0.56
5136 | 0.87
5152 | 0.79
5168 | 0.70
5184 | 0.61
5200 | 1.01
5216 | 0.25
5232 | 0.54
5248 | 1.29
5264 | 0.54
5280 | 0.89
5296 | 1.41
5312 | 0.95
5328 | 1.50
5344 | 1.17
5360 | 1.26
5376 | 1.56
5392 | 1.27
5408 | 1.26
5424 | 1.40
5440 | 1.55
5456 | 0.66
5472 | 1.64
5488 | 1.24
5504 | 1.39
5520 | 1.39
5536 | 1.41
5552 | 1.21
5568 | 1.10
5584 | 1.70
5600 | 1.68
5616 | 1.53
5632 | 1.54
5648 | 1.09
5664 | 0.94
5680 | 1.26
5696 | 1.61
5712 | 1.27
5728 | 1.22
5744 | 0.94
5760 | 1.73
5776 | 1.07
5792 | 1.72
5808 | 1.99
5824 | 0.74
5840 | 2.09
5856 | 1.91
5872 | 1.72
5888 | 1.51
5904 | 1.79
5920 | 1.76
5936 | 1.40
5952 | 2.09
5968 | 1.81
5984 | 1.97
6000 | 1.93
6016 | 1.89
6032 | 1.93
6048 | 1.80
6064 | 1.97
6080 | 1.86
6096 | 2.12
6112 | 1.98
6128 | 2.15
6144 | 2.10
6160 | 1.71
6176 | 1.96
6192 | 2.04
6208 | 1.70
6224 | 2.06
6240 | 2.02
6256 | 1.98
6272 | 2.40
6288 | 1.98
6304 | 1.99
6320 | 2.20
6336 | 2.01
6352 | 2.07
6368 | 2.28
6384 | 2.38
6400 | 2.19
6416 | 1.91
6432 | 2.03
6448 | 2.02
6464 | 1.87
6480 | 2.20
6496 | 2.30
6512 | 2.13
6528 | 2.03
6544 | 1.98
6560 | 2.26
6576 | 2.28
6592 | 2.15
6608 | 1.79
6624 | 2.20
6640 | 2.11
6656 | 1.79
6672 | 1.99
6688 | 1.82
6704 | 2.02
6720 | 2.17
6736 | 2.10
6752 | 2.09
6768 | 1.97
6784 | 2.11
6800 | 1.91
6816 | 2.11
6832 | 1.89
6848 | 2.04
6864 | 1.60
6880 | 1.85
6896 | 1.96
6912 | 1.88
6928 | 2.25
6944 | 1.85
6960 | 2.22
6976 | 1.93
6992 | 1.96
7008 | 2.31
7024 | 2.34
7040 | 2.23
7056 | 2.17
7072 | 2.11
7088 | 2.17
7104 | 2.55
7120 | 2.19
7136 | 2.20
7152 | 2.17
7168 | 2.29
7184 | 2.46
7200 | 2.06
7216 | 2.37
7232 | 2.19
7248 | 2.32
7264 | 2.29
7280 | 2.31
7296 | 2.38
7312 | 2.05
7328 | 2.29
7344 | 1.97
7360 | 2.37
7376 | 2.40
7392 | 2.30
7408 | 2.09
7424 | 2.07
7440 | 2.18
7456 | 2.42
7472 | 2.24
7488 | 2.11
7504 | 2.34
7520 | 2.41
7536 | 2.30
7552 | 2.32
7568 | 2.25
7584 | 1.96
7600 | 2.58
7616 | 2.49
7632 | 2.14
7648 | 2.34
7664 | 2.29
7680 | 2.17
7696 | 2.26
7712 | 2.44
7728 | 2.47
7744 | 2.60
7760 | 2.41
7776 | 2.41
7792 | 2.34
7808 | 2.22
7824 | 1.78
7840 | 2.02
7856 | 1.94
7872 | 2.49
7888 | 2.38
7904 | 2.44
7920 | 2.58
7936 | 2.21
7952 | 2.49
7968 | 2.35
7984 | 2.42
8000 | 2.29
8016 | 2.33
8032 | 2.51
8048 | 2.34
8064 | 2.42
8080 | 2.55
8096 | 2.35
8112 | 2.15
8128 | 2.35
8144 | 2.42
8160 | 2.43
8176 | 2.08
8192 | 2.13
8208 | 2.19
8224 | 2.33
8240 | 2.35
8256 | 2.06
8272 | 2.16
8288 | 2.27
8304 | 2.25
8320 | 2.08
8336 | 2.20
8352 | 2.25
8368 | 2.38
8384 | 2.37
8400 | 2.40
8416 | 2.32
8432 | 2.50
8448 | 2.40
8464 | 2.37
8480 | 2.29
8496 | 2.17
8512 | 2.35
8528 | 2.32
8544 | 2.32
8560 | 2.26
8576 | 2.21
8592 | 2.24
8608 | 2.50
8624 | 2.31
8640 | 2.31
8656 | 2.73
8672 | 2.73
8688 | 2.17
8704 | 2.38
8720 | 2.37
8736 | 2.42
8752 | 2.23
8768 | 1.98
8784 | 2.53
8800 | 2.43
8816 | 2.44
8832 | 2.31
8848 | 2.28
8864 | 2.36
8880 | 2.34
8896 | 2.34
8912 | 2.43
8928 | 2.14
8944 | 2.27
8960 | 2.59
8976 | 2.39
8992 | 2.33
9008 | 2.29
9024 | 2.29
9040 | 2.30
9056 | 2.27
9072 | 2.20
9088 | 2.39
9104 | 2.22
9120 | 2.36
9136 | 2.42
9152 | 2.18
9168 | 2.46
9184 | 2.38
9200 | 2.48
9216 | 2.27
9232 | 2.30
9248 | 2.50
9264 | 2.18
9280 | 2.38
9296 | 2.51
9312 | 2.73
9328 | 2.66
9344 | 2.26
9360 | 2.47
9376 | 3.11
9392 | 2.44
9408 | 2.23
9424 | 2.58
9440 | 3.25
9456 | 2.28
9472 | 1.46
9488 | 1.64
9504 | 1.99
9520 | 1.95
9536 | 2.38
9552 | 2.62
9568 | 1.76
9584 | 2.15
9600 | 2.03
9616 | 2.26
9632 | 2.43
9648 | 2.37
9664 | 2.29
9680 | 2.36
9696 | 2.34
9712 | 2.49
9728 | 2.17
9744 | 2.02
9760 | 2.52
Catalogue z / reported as 0.33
